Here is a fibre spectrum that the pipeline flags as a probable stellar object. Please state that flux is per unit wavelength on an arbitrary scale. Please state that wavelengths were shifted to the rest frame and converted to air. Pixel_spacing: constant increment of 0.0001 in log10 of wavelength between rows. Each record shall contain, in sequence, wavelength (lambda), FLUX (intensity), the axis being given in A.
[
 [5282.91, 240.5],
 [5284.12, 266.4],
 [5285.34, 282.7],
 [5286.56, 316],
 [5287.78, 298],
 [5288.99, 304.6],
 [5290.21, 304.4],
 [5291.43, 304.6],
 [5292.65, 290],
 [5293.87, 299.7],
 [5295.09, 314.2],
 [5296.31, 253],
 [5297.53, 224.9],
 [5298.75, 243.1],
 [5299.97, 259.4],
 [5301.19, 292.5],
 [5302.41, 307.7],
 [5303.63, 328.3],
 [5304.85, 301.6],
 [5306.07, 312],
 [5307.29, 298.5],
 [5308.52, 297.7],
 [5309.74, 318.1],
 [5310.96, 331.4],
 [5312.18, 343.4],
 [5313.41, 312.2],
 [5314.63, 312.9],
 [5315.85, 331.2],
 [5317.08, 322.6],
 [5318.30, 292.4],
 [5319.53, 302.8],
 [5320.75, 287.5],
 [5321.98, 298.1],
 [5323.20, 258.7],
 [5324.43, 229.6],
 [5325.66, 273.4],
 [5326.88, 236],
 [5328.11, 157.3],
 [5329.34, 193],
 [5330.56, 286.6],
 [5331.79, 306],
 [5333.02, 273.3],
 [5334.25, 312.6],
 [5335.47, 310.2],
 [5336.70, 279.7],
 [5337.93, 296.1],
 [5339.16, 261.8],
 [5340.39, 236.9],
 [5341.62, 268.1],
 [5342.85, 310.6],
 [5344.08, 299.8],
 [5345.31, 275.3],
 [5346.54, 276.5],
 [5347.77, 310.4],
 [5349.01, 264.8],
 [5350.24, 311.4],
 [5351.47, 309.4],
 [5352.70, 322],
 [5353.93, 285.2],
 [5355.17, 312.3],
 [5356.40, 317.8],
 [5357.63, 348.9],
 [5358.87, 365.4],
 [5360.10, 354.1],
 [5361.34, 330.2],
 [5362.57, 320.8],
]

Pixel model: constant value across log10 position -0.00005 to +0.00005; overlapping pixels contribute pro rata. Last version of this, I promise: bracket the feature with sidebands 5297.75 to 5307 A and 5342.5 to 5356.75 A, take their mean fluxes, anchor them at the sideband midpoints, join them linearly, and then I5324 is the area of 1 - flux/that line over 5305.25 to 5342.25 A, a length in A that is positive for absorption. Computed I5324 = 1.1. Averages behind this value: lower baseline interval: 290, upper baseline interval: 299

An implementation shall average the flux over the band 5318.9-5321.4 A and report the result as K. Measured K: 295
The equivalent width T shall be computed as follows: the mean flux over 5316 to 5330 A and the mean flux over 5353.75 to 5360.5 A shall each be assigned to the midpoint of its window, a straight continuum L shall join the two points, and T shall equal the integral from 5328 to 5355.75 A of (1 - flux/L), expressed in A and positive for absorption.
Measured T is 1.7 A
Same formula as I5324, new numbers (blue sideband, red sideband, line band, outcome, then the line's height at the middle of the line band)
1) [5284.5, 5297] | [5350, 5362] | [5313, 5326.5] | 0.76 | 309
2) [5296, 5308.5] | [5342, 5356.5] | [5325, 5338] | 1.26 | 293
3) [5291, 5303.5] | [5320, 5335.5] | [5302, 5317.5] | -2.50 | 273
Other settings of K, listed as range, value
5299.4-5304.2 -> 297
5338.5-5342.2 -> 256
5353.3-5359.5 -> 326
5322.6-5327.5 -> 249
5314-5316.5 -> 322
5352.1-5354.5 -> 304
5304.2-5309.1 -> 303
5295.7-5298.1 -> 239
